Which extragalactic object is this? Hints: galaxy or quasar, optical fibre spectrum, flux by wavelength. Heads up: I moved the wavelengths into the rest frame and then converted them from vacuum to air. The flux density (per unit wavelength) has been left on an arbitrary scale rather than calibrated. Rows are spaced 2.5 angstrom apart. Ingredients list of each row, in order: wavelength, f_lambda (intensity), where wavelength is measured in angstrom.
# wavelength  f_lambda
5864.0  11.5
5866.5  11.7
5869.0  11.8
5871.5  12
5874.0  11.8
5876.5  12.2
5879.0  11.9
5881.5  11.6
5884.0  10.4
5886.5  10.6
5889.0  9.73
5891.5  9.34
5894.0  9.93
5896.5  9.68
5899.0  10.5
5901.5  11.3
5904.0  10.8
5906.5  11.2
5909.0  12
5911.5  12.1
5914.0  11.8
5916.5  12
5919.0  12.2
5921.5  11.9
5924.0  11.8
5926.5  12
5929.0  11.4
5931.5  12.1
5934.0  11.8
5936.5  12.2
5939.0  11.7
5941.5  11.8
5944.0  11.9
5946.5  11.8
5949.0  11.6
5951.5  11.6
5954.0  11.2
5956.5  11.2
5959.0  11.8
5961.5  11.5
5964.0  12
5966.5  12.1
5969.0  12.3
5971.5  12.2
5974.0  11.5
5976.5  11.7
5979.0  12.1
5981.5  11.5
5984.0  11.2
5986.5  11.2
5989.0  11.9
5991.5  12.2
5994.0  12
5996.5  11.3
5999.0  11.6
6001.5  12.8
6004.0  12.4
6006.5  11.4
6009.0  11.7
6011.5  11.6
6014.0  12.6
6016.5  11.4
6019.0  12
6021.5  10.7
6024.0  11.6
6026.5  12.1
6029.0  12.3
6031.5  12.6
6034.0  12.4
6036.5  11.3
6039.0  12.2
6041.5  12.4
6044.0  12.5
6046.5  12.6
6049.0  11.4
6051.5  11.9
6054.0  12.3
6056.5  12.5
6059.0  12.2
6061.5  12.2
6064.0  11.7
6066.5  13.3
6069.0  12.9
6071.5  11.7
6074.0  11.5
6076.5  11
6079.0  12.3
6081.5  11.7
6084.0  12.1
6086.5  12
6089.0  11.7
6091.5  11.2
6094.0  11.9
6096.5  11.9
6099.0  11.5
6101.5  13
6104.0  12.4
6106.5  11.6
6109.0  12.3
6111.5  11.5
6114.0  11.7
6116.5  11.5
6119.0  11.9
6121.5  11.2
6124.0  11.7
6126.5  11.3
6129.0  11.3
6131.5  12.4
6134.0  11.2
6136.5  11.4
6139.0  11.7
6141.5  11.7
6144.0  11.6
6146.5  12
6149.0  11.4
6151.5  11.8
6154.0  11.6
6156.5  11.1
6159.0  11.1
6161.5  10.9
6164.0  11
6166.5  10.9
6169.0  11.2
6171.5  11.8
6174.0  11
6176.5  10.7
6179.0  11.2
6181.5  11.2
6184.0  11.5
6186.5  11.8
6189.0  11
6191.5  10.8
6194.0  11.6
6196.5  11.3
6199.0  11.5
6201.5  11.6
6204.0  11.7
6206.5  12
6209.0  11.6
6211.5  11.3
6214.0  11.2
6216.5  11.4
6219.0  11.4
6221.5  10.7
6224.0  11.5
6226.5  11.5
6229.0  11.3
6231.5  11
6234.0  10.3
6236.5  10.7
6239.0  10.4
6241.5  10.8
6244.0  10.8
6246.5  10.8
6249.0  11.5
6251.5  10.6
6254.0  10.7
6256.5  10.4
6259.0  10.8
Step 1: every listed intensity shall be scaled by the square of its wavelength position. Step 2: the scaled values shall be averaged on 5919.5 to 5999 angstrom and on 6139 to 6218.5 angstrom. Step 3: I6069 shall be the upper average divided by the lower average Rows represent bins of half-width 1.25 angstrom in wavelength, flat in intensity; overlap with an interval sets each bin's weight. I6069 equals 1.04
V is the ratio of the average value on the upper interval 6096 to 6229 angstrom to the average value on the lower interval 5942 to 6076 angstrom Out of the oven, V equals 1.0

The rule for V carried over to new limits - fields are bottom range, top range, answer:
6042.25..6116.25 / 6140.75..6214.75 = 0.95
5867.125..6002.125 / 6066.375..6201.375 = 1.00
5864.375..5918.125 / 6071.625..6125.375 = 1.05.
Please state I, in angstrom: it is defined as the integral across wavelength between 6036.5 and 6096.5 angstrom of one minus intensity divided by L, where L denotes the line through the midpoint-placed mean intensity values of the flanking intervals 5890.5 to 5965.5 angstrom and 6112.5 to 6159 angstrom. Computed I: -2.6 angstrom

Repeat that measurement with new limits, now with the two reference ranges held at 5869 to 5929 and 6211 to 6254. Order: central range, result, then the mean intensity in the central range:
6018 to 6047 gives -2.30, 12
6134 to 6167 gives -1.01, 11.4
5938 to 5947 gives -0.46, 11.8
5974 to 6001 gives -1.20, 11.7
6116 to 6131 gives -0.60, 11.5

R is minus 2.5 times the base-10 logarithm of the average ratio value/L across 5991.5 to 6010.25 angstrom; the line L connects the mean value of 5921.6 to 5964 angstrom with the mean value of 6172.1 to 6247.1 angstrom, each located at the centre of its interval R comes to -0.027 mag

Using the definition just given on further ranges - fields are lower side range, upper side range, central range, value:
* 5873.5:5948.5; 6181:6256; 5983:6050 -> -0.06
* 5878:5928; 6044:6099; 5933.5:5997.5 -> -0.03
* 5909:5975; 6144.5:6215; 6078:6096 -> -0.03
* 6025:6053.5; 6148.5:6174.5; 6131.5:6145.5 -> -0.02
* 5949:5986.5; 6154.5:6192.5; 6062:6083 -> -0.06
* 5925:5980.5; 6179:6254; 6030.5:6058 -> -0.06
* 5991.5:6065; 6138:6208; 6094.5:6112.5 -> -0.03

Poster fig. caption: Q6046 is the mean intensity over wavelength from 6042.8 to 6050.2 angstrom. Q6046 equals 12.2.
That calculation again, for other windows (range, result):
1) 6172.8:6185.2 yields 11.1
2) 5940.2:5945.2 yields 11.8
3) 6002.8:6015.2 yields 11.9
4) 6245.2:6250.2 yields 11.1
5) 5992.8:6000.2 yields 11.6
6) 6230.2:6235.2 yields 10.7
